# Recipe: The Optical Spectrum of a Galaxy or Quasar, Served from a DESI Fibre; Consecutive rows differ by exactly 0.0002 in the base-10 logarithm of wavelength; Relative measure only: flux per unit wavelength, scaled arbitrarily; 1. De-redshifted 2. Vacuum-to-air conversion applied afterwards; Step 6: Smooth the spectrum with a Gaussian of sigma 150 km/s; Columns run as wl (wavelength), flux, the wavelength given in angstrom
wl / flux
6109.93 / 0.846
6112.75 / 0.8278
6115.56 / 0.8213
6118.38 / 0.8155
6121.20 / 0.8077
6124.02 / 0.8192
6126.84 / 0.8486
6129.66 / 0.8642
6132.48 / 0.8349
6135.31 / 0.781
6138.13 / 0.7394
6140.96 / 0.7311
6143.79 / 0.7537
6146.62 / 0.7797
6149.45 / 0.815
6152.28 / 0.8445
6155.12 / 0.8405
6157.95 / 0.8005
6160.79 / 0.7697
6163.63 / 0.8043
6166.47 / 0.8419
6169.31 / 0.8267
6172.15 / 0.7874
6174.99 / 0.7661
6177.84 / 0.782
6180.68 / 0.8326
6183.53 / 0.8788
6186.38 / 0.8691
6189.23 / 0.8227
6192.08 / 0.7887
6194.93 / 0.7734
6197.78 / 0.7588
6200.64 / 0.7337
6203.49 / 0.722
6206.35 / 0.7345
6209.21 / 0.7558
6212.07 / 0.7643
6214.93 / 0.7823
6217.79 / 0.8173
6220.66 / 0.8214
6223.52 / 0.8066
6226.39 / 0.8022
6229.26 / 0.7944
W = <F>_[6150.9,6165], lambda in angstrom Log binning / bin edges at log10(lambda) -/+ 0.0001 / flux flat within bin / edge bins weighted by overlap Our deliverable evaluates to 0.811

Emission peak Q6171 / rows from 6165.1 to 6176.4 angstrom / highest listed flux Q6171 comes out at 0.8419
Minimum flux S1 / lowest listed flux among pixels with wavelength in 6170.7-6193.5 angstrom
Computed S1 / 0.7661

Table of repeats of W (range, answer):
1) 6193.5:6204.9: 0.747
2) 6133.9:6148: 0.757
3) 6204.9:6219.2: 0.771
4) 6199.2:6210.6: 0.736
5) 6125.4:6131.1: 0.857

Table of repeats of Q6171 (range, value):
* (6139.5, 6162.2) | 0.8445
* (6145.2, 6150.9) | 0.815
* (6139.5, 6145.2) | 0.7537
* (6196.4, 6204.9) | 0.7588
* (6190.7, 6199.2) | 0.7887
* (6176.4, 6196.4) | 0.8788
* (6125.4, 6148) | 0.8642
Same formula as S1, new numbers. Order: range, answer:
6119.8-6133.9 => 0.8077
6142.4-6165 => 0.7537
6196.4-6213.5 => 0.722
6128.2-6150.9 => 0.7311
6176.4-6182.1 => 0.782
